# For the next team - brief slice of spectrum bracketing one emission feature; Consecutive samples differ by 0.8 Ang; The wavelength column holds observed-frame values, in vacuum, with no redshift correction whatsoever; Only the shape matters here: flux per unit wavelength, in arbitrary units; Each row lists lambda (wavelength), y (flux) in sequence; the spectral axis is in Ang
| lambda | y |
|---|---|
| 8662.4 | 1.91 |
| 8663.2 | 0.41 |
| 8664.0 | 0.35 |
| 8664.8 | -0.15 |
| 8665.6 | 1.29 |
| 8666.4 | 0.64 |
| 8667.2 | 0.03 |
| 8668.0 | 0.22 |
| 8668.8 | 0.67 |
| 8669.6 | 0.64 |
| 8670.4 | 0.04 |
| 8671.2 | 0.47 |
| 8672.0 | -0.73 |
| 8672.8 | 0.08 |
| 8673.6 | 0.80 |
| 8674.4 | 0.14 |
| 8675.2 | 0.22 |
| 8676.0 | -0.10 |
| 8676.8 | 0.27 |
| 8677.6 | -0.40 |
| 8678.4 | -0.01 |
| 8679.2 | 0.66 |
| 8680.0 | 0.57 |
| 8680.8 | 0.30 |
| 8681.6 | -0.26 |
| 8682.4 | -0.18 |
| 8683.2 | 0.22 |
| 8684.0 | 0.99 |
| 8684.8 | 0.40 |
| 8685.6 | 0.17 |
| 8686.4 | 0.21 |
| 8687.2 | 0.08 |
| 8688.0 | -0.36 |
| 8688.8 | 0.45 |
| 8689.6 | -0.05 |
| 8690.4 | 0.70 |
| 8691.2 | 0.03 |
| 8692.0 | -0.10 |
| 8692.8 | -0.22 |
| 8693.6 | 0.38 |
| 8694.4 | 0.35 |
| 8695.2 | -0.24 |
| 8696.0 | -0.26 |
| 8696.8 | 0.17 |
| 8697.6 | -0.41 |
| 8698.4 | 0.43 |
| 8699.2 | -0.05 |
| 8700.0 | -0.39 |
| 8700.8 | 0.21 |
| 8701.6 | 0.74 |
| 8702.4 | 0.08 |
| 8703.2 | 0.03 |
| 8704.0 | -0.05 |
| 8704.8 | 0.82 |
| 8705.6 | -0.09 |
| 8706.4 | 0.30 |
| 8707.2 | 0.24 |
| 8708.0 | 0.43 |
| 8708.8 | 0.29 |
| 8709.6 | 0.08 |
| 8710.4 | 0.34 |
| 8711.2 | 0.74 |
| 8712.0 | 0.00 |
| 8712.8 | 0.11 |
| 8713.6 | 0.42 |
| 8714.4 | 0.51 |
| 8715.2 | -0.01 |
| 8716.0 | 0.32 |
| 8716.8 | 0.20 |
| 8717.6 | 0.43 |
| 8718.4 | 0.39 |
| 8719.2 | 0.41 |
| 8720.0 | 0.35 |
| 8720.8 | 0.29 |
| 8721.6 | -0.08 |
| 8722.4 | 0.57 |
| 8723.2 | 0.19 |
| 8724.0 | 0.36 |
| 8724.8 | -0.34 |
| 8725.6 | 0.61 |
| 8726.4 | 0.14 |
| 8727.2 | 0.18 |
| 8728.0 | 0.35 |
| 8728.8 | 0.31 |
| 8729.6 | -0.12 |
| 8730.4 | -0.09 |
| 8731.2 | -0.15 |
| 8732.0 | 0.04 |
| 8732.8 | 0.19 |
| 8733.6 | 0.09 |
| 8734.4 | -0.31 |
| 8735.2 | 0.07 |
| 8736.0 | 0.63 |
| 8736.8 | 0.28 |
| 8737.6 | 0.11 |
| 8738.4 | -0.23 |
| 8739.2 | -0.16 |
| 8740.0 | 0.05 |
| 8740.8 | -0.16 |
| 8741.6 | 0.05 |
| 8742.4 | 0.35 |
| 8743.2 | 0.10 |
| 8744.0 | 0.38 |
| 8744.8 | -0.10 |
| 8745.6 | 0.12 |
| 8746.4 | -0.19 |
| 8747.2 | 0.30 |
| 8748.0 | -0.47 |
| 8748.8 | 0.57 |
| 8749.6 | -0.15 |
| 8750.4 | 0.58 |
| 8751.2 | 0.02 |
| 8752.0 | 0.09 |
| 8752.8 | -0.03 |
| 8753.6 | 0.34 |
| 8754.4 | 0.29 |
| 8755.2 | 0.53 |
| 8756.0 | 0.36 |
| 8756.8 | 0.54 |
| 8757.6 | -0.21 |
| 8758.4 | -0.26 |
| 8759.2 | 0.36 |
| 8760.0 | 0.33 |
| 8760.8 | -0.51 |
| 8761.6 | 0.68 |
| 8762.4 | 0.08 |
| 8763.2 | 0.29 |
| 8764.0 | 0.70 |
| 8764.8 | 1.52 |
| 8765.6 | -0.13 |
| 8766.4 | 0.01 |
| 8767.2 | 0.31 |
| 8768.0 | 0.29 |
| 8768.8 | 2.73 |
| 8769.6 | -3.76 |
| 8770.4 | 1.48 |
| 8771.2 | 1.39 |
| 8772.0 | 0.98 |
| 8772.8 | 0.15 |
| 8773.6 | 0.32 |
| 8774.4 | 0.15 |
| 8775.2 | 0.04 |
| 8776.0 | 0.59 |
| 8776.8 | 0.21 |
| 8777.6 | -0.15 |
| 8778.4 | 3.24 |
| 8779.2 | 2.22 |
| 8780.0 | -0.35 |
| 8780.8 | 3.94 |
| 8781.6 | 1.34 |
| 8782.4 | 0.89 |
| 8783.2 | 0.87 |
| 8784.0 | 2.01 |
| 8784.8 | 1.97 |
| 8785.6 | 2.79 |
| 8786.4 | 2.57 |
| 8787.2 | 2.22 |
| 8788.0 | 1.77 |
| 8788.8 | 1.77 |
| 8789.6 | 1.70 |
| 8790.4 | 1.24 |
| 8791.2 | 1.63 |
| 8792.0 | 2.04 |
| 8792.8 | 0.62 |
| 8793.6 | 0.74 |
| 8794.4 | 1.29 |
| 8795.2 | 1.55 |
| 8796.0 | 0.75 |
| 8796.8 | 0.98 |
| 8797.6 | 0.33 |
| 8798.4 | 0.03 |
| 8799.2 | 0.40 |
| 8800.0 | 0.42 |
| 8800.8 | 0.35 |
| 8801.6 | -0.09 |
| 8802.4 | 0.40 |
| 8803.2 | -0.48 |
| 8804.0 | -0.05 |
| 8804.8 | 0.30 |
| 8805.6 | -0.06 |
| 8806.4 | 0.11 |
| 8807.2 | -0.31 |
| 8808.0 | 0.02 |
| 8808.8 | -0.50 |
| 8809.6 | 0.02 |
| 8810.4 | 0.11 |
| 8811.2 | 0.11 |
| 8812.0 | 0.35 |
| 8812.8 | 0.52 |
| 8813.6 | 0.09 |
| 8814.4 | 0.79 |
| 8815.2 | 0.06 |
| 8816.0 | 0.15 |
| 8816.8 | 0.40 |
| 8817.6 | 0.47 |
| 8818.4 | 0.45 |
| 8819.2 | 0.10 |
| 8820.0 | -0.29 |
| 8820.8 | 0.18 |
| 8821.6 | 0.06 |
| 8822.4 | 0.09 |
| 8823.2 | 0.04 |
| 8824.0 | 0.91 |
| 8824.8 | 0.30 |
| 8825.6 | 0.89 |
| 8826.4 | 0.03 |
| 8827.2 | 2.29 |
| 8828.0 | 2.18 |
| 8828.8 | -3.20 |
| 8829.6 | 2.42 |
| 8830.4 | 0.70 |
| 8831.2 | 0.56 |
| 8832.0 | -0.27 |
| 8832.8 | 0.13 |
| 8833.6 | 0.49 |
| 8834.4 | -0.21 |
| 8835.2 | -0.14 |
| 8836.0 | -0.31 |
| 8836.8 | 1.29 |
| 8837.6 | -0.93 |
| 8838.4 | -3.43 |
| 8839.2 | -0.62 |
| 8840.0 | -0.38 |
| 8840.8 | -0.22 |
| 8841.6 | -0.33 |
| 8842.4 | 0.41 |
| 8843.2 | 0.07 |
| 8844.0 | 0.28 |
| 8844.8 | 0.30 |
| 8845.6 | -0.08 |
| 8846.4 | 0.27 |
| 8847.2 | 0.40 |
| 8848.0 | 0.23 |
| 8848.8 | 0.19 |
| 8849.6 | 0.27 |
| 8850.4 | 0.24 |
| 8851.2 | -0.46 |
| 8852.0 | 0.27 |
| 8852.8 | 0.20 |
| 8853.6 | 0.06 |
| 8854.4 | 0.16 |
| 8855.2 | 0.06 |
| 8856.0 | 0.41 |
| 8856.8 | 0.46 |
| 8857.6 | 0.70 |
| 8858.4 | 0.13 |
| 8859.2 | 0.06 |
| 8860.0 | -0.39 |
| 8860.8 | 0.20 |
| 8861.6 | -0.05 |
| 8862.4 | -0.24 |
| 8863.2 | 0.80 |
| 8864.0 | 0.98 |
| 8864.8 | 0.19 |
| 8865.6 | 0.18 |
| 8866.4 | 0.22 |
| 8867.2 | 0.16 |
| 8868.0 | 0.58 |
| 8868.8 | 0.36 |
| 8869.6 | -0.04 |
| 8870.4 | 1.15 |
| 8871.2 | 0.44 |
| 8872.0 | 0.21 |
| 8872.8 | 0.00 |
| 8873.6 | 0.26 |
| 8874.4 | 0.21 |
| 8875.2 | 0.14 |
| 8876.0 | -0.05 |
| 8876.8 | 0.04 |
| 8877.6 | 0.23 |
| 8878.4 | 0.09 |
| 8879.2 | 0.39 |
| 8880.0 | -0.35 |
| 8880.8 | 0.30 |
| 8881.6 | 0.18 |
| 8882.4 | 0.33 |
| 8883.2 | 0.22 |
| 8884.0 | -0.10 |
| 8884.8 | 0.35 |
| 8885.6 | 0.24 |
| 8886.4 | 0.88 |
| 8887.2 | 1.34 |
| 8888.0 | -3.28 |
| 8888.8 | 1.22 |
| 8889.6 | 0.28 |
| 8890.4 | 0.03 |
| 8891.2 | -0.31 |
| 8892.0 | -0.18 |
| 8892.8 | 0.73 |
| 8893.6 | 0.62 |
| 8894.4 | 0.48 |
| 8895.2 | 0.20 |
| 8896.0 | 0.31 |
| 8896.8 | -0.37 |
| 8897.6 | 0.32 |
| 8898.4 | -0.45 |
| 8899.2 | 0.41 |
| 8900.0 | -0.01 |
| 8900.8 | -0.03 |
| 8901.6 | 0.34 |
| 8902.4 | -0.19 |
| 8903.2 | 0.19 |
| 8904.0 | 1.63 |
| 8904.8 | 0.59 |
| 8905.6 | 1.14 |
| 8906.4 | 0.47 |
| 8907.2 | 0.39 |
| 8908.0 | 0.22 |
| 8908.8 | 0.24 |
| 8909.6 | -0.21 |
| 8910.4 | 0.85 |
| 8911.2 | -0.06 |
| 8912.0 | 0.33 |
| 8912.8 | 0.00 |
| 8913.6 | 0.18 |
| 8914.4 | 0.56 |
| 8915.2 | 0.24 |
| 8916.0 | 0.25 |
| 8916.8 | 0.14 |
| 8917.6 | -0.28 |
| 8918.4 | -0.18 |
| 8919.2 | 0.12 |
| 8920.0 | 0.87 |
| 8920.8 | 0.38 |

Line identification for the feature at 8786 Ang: [O II] 3727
